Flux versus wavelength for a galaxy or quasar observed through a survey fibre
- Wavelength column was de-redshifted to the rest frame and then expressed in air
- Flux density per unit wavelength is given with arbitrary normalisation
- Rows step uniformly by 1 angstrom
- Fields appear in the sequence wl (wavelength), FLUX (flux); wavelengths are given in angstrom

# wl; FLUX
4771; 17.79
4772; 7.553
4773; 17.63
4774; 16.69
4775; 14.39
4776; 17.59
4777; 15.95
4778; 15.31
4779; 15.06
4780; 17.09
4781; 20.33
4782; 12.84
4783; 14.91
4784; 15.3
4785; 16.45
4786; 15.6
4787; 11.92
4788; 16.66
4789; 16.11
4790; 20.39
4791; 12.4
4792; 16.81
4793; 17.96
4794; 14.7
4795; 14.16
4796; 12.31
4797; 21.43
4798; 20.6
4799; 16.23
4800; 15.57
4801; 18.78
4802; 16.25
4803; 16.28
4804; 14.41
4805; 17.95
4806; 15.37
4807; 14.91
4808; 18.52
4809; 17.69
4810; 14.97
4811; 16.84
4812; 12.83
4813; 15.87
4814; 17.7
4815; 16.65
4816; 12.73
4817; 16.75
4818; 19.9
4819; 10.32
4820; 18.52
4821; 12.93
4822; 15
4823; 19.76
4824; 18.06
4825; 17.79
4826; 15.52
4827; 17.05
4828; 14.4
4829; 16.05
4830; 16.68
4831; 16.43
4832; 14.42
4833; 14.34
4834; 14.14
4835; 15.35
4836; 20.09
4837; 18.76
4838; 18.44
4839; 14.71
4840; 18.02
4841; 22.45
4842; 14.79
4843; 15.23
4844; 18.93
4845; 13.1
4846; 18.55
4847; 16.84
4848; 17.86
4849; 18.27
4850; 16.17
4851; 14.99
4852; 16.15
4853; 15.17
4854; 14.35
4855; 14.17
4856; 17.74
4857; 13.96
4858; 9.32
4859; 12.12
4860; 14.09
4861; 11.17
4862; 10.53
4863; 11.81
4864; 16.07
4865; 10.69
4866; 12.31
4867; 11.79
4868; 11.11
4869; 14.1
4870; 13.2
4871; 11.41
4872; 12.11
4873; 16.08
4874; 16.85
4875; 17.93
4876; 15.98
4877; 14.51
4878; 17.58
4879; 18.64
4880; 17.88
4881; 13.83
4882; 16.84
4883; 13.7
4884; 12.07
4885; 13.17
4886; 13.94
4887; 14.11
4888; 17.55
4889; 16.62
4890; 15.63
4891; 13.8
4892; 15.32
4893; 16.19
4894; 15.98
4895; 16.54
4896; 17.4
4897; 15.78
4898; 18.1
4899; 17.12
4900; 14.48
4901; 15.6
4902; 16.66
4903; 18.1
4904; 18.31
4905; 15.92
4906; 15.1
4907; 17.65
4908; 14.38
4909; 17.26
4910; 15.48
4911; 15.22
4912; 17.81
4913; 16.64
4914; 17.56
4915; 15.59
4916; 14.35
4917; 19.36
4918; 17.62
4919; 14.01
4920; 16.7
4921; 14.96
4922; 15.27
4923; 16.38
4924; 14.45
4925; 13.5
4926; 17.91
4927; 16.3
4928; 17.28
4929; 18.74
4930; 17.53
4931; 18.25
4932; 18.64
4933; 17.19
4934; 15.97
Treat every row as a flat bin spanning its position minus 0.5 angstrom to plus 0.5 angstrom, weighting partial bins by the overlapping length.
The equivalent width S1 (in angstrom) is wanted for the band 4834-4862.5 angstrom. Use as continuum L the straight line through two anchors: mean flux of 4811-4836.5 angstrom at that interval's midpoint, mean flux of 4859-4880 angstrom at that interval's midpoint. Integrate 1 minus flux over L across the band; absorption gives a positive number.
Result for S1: -1.5 angstrom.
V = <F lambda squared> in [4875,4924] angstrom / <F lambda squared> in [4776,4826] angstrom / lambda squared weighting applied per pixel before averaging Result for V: 1.03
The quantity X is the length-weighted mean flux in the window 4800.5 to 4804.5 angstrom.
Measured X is 16.4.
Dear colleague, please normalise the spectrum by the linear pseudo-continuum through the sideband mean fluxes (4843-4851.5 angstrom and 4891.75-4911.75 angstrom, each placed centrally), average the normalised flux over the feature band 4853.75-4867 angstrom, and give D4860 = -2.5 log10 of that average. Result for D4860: 0.28 mag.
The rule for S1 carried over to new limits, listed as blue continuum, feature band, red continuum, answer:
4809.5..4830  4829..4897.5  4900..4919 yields 4.2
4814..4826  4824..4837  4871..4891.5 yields -0.1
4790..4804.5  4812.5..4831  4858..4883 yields -0.7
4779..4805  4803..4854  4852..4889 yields -3.6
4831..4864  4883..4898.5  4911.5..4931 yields 0.6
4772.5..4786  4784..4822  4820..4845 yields 0.6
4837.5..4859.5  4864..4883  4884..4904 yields 1.5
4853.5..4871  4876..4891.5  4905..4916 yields -1.1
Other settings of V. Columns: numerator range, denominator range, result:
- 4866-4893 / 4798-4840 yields 0.93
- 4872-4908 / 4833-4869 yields 1.07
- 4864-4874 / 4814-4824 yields 0.82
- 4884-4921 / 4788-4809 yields 1.01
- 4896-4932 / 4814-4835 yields 1.08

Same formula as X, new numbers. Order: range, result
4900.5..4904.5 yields 17.2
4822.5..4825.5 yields 18.5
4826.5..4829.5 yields 15.8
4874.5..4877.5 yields 16.1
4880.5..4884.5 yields 14.1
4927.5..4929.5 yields 18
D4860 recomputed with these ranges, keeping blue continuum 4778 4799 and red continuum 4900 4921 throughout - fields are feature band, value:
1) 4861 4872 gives 0.31 mag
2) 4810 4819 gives 0.03 mag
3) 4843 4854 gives -0.01 mag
